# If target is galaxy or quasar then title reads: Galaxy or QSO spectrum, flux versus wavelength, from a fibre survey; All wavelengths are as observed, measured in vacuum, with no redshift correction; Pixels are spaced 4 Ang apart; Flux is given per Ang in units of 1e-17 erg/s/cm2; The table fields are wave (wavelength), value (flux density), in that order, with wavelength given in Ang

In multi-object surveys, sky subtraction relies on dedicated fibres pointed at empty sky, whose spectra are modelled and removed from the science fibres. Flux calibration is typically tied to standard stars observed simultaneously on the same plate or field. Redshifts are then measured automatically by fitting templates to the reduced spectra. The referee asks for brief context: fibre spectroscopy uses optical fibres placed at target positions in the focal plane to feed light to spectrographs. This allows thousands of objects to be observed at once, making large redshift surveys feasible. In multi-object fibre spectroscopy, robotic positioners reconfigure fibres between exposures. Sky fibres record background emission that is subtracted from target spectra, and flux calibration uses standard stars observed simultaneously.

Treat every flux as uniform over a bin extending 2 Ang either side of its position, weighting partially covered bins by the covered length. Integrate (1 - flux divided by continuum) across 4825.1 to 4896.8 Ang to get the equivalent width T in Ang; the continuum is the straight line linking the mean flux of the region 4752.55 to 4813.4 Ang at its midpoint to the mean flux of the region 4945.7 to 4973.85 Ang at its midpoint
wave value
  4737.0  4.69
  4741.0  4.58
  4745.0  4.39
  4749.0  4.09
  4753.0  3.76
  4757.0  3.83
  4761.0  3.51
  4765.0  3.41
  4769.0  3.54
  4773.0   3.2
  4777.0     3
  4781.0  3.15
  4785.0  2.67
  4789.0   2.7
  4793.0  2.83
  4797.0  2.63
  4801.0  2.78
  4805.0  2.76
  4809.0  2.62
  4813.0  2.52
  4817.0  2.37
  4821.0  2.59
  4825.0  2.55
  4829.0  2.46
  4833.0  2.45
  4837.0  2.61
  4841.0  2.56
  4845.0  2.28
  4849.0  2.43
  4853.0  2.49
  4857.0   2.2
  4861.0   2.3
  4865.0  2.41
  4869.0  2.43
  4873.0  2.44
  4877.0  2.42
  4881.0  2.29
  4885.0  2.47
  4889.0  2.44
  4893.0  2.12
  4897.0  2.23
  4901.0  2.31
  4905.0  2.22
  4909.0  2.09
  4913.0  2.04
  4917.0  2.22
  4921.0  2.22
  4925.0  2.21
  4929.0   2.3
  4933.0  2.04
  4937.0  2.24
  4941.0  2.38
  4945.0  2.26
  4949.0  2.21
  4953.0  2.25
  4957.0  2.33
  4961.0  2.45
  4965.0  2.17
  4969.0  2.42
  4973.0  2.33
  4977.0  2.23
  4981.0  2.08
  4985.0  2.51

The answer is 8.5 Ang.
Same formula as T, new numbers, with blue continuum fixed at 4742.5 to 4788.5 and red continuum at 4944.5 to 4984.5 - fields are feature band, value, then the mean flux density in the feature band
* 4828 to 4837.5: 1.81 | 2.5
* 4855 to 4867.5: 2.58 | 2.31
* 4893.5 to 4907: 2.19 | 2.24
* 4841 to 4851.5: 2.10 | 2.4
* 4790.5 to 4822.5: 5.95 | 2.64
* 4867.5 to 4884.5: 2.52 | 2.4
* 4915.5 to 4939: 2.84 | 2.2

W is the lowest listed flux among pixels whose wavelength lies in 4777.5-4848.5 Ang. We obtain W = 2.28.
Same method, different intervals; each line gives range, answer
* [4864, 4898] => 2.12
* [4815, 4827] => 2.37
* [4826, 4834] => 2.45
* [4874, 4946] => 2.04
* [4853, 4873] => 2.2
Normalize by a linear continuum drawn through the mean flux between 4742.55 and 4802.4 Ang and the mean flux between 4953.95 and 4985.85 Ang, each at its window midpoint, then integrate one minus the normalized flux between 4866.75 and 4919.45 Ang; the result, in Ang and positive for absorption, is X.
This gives 8.07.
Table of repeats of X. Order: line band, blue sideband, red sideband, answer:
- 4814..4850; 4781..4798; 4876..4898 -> 1.3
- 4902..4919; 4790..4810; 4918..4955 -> 1.3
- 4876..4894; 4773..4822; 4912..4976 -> 0.7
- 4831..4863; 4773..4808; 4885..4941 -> 1.7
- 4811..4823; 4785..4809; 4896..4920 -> 0.6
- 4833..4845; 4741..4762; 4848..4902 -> 1.4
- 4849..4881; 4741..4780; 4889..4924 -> 2.8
